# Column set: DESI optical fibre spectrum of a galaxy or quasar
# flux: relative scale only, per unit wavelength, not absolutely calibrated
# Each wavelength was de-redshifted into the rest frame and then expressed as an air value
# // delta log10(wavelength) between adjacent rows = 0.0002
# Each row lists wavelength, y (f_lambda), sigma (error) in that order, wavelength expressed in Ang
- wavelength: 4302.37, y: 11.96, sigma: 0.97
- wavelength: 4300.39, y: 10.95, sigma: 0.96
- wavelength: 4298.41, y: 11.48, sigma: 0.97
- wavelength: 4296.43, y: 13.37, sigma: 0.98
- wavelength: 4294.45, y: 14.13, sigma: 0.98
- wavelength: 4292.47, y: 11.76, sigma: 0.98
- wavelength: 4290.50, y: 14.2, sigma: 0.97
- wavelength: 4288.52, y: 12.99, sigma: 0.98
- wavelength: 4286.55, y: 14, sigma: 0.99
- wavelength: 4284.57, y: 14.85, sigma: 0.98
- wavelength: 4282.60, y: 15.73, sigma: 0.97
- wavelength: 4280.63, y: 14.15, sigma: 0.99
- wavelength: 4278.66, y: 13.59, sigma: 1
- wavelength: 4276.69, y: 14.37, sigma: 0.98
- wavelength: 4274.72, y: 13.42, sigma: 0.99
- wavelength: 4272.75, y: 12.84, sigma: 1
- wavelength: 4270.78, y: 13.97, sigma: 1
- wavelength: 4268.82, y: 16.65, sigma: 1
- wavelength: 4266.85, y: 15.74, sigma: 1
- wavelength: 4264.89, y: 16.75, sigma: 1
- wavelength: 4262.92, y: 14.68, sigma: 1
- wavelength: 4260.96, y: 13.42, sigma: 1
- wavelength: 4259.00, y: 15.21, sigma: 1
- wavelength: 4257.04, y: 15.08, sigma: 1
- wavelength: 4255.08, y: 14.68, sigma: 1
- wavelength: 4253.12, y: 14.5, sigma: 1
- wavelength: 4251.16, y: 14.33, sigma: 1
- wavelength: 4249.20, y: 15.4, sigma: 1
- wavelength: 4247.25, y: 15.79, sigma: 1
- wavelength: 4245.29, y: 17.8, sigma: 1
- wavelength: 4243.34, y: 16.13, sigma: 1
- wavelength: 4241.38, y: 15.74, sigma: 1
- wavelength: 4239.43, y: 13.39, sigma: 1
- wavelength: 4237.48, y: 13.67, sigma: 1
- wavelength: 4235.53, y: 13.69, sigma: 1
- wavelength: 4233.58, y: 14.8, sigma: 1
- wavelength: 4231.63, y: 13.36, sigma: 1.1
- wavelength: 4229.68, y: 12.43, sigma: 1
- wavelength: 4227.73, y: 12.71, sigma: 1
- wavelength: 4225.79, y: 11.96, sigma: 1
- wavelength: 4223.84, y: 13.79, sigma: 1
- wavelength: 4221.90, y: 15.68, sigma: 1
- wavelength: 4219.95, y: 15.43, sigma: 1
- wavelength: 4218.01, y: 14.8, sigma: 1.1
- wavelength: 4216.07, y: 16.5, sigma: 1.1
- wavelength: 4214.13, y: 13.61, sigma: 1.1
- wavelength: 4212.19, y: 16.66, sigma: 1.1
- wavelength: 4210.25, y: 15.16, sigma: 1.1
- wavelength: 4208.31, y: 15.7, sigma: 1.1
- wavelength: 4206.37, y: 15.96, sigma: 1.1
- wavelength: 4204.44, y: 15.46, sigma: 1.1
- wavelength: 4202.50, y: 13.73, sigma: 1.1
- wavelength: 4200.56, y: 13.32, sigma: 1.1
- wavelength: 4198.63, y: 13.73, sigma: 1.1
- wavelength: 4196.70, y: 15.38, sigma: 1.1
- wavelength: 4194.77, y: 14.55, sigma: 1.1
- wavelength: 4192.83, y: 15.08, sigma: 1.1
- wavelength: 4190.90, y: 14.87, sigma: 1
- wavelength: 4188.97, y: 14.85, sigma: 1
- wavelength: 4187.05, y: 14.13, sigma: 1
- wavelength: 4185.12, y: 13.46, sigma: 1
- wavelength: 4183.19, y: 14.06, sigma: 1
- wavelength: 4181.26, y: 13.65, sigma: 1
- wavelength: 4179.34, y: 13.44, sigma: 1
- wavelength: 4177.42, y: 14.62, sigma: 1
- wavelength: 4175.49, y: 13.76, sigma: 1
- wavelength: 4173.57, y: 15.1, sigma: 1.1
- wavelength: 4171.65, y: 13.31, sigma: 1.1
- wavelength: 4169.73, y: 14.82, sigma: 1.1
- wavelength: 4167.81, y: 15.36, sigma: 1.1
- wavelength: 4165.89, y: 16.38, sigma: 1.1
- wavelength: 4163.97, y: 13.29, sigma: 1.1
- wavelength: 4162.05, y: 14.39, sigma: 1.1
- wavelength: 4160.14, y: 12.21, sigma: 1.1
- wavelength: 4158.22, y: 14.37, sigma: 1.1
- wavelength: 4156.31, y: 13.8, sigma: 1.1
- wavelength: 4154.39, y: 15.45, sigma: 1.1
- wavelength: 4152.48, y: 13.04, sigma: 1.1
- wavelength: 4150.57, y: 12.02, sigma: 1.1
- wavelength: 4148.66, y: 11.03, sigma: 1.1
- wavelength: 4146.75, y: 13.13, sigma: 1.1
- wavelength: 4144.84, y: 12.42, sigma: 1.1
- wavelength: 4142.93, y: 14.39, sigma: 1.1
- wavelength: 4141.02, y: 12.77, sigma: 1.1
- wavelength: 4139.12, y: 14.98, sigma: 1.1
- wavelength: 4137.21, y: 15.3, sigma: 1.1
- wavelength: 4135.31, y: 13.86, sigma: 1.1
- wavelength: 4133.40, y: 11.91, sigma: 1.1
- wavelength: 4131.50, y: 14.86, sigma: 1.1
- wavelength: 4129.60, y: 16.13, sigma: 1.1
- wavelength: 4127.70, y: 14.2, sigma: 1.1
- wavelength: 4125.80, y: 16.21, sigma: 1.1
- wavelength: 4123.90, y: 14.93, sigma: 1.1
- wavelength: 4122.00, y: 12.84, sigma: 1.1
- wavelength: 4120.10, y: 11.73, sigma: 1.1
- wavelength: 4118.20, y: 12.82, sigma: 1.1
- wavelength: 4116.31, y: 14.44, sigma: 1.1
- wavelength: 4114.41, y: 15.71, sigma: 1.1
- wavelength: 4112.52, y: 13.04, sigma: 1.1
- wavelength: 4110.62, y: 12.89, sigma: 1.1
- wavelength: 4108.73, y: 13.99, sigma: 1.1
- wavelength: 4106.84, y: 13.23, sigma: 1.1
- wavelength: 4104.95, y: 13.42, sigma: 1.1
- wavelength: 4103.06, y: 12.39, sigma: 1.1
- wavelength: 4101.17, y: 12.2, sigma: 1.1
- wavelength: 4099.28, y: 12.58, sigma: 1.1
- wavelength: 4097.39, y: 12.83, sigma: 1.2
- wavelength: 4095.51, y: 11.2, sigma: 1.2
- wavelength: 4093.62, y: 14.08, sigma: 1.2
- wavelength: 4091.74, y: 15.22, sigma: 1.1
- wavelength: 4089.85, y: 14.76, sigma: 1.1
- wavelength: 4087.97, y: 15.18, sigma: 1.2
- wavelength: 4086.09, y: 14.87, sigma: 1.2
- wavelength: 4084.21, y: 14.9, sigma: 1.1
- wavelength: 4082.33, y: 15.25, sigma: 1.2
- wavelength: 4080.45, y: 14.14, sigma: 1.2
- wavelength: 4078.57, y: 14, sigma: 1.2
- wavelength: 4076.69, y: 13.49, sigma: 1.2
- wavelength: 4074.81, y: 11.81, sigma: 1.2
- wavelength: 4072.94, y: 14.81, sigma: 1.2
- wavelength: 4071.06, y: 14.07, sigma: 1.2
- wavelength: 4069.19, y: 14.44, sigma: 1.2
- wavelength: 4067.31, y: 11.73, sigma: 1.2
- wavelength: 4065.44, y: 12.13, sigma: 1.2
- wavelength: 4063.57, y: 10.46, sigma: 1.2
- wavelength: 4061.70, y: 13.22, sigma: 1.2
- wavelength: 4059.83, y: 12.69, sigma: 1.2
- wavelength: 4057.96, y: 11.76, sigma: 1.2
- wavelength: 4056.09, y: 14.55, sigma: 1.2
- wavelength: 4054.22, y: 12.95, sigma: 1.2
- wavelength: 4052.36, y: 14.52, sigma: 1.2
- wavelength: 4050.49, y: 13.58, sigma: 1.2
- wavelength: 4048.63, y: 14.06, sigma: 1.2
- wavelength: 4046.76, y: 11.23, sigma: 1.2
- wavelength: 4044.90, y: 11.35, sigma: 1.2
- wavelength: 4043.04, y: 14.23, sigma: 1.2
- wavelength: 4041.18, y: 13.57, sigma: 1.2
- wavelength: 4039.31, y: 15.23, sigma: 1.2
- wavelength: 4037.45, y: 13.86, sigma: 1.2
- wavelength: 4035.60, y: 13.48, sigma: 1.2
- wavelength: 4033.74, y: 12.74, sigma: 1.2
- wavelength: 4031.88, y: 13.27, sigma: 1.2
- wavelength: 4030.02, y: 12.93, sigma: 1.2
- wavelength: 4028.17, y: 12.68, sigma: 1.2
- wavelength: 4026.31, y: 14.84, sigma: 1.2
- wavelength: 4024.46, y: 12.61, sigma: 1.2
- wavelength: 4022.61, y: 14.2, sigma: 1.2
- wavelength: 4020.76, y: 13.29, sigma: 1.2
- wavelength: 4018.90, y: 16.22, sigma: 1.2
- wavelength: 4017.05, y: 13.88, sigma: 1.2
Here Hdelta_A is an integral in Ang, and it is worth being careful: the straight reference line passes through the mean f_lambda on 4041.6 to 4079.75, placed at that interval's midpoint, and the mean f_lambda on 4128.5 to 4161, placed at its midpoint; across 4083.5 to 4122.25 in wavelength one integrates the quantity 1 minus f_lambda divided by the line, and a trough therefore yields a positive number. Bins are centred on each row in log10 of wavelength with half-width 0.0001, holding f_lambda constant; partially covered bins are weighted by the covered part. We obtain -0.6 Ang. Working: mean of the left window 13.1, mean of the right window 13.6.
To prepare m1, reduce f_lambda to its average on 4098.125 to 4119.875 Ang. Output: 13.3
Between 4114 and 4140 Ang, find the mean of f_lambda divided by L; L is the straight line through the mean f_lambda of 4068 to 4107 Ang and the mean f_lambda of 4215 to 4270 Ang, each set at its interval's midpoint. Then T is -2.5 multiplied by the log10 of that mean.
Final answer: -0.02 mag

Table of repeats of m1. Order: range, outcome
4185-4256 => 14.7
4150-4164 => 13.6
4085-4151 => 13.7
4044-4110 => 13.3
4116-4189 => 13.9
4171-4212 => 14.5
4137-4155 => 13.3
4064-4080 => 13.2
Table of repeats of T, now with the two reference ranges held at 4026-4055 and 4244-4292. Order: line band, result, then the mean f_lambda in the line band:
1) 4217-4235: 0.046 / 13.9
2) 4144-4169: 0.035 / 13.6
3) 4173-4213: -0.023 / 14.6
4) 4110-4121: 0.029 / 13.5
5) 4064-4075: 0.034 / 13.1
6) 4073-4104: -0.004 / 13.7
